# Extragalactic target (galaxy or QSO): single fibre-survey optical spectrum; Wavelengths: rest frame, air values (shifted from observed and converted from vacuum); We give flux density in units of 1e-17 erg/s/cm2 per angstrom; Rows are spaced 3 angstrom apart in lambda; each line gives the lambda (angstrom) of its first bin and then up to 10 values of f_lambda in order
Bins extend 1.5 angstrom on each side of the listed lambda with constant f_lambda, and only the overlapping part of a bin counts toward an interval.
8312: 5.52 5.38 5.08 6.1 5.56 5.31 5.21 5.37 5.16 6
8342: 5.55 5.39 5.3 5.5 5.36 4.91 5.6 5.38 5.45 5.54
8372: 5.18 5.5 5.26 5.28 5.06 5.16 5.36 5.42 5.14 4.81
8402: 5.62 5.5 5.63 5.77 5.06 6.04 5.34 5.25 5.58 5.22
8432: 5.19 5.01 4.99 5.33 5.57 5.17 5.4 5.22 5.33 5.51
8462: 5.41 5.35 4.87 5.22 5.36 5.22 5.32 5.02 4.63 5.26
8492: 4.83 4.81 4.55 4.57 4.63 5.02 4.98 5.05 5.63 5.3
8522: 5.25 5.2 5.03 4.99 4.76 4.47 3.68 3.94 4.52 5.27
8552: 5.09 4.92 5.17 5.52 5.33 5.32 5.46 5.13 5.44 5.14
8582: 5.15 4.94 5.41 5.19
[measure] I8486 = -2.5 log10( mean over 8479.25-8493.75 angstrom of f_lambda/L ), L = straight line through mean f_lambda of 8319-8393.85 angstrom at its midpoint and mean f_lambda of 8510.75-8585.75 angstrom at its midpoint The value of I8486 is 0.03 mag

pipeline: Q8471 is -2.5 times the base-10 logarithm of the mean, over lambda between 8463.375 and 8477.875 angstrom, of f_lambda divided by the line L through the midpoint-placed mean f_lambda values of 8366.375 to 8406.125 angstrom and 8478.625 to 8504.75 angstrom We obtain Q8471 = -0.06 mag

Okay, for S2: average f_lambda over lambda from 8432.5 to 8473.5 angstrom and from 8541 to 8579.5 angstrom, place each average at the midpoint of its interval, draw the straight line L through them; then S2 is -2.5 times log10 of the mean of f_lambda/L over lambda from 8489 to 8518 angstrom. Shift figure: 0.05 mag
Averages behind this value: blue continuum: 5.26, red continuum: 5.08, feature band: 4.92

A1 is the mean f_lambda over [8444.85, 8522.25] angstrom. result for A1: 5.11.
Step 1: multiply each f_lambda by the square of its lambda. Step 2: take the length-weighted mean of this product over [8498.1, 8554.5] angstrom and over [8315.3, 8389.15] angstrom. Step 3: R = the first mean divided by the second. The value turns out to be 0.94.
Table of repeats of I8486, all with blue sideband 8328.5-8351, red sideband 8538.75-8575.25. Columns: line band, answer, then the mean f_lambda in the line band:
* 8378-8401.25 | 0.026 mag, 5.2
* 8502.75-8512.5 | 0.037 mag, 4.9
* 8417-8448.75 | -0.015 mag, 5.3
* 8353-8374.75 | 0.005 mag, 5.35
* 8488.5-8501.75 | 0.069 mag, 4.78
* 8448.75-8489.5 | -0.014 mag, 5.22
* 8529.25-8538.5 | 0.059 mag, 4.75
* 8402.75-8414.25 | -0.053 mag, 5.55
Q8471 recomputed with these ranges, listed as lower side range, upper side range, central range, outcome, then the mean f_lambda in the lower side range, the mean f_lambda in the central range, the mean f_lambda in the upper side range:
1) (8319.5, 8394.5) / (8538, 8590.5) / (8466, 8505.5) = 0.046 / 5.4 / 4.95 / 5.02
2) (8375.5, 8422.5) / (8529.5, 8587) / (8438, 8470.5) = -0.015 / 5.36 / 5.3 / 4.96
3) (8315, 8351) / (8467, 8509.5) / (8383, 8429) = -0.033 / 5.46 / 5.38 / 4.95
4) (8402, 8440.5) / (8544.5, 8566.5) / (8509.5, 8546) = 0.074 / 5.39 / 4.84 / 5.13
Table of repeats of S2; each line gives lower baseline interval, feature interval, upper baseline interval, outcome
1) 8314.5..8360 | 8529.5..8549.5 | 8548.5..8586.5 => 0.17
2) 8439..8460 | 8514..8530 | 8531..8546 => -0.17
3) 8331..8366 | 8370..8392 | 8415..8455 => 0.02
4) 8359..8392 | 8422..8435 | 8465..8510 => -0.02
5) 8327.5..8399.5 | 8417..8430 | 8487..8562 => -0.05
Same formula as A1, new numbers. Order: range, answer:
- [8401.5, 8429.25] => 5.51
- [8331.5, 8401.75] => 5.34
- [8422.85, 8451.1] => 5.27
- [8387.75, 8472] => 5.33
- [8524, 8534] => 5.02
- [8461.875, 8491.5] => 5.14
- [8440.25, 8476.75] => 5.31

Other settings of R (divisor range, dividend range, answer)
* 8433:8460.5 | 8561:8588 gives 1.03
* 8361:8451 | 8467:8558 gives 0.94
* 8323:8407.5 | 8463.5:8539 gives 0.97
